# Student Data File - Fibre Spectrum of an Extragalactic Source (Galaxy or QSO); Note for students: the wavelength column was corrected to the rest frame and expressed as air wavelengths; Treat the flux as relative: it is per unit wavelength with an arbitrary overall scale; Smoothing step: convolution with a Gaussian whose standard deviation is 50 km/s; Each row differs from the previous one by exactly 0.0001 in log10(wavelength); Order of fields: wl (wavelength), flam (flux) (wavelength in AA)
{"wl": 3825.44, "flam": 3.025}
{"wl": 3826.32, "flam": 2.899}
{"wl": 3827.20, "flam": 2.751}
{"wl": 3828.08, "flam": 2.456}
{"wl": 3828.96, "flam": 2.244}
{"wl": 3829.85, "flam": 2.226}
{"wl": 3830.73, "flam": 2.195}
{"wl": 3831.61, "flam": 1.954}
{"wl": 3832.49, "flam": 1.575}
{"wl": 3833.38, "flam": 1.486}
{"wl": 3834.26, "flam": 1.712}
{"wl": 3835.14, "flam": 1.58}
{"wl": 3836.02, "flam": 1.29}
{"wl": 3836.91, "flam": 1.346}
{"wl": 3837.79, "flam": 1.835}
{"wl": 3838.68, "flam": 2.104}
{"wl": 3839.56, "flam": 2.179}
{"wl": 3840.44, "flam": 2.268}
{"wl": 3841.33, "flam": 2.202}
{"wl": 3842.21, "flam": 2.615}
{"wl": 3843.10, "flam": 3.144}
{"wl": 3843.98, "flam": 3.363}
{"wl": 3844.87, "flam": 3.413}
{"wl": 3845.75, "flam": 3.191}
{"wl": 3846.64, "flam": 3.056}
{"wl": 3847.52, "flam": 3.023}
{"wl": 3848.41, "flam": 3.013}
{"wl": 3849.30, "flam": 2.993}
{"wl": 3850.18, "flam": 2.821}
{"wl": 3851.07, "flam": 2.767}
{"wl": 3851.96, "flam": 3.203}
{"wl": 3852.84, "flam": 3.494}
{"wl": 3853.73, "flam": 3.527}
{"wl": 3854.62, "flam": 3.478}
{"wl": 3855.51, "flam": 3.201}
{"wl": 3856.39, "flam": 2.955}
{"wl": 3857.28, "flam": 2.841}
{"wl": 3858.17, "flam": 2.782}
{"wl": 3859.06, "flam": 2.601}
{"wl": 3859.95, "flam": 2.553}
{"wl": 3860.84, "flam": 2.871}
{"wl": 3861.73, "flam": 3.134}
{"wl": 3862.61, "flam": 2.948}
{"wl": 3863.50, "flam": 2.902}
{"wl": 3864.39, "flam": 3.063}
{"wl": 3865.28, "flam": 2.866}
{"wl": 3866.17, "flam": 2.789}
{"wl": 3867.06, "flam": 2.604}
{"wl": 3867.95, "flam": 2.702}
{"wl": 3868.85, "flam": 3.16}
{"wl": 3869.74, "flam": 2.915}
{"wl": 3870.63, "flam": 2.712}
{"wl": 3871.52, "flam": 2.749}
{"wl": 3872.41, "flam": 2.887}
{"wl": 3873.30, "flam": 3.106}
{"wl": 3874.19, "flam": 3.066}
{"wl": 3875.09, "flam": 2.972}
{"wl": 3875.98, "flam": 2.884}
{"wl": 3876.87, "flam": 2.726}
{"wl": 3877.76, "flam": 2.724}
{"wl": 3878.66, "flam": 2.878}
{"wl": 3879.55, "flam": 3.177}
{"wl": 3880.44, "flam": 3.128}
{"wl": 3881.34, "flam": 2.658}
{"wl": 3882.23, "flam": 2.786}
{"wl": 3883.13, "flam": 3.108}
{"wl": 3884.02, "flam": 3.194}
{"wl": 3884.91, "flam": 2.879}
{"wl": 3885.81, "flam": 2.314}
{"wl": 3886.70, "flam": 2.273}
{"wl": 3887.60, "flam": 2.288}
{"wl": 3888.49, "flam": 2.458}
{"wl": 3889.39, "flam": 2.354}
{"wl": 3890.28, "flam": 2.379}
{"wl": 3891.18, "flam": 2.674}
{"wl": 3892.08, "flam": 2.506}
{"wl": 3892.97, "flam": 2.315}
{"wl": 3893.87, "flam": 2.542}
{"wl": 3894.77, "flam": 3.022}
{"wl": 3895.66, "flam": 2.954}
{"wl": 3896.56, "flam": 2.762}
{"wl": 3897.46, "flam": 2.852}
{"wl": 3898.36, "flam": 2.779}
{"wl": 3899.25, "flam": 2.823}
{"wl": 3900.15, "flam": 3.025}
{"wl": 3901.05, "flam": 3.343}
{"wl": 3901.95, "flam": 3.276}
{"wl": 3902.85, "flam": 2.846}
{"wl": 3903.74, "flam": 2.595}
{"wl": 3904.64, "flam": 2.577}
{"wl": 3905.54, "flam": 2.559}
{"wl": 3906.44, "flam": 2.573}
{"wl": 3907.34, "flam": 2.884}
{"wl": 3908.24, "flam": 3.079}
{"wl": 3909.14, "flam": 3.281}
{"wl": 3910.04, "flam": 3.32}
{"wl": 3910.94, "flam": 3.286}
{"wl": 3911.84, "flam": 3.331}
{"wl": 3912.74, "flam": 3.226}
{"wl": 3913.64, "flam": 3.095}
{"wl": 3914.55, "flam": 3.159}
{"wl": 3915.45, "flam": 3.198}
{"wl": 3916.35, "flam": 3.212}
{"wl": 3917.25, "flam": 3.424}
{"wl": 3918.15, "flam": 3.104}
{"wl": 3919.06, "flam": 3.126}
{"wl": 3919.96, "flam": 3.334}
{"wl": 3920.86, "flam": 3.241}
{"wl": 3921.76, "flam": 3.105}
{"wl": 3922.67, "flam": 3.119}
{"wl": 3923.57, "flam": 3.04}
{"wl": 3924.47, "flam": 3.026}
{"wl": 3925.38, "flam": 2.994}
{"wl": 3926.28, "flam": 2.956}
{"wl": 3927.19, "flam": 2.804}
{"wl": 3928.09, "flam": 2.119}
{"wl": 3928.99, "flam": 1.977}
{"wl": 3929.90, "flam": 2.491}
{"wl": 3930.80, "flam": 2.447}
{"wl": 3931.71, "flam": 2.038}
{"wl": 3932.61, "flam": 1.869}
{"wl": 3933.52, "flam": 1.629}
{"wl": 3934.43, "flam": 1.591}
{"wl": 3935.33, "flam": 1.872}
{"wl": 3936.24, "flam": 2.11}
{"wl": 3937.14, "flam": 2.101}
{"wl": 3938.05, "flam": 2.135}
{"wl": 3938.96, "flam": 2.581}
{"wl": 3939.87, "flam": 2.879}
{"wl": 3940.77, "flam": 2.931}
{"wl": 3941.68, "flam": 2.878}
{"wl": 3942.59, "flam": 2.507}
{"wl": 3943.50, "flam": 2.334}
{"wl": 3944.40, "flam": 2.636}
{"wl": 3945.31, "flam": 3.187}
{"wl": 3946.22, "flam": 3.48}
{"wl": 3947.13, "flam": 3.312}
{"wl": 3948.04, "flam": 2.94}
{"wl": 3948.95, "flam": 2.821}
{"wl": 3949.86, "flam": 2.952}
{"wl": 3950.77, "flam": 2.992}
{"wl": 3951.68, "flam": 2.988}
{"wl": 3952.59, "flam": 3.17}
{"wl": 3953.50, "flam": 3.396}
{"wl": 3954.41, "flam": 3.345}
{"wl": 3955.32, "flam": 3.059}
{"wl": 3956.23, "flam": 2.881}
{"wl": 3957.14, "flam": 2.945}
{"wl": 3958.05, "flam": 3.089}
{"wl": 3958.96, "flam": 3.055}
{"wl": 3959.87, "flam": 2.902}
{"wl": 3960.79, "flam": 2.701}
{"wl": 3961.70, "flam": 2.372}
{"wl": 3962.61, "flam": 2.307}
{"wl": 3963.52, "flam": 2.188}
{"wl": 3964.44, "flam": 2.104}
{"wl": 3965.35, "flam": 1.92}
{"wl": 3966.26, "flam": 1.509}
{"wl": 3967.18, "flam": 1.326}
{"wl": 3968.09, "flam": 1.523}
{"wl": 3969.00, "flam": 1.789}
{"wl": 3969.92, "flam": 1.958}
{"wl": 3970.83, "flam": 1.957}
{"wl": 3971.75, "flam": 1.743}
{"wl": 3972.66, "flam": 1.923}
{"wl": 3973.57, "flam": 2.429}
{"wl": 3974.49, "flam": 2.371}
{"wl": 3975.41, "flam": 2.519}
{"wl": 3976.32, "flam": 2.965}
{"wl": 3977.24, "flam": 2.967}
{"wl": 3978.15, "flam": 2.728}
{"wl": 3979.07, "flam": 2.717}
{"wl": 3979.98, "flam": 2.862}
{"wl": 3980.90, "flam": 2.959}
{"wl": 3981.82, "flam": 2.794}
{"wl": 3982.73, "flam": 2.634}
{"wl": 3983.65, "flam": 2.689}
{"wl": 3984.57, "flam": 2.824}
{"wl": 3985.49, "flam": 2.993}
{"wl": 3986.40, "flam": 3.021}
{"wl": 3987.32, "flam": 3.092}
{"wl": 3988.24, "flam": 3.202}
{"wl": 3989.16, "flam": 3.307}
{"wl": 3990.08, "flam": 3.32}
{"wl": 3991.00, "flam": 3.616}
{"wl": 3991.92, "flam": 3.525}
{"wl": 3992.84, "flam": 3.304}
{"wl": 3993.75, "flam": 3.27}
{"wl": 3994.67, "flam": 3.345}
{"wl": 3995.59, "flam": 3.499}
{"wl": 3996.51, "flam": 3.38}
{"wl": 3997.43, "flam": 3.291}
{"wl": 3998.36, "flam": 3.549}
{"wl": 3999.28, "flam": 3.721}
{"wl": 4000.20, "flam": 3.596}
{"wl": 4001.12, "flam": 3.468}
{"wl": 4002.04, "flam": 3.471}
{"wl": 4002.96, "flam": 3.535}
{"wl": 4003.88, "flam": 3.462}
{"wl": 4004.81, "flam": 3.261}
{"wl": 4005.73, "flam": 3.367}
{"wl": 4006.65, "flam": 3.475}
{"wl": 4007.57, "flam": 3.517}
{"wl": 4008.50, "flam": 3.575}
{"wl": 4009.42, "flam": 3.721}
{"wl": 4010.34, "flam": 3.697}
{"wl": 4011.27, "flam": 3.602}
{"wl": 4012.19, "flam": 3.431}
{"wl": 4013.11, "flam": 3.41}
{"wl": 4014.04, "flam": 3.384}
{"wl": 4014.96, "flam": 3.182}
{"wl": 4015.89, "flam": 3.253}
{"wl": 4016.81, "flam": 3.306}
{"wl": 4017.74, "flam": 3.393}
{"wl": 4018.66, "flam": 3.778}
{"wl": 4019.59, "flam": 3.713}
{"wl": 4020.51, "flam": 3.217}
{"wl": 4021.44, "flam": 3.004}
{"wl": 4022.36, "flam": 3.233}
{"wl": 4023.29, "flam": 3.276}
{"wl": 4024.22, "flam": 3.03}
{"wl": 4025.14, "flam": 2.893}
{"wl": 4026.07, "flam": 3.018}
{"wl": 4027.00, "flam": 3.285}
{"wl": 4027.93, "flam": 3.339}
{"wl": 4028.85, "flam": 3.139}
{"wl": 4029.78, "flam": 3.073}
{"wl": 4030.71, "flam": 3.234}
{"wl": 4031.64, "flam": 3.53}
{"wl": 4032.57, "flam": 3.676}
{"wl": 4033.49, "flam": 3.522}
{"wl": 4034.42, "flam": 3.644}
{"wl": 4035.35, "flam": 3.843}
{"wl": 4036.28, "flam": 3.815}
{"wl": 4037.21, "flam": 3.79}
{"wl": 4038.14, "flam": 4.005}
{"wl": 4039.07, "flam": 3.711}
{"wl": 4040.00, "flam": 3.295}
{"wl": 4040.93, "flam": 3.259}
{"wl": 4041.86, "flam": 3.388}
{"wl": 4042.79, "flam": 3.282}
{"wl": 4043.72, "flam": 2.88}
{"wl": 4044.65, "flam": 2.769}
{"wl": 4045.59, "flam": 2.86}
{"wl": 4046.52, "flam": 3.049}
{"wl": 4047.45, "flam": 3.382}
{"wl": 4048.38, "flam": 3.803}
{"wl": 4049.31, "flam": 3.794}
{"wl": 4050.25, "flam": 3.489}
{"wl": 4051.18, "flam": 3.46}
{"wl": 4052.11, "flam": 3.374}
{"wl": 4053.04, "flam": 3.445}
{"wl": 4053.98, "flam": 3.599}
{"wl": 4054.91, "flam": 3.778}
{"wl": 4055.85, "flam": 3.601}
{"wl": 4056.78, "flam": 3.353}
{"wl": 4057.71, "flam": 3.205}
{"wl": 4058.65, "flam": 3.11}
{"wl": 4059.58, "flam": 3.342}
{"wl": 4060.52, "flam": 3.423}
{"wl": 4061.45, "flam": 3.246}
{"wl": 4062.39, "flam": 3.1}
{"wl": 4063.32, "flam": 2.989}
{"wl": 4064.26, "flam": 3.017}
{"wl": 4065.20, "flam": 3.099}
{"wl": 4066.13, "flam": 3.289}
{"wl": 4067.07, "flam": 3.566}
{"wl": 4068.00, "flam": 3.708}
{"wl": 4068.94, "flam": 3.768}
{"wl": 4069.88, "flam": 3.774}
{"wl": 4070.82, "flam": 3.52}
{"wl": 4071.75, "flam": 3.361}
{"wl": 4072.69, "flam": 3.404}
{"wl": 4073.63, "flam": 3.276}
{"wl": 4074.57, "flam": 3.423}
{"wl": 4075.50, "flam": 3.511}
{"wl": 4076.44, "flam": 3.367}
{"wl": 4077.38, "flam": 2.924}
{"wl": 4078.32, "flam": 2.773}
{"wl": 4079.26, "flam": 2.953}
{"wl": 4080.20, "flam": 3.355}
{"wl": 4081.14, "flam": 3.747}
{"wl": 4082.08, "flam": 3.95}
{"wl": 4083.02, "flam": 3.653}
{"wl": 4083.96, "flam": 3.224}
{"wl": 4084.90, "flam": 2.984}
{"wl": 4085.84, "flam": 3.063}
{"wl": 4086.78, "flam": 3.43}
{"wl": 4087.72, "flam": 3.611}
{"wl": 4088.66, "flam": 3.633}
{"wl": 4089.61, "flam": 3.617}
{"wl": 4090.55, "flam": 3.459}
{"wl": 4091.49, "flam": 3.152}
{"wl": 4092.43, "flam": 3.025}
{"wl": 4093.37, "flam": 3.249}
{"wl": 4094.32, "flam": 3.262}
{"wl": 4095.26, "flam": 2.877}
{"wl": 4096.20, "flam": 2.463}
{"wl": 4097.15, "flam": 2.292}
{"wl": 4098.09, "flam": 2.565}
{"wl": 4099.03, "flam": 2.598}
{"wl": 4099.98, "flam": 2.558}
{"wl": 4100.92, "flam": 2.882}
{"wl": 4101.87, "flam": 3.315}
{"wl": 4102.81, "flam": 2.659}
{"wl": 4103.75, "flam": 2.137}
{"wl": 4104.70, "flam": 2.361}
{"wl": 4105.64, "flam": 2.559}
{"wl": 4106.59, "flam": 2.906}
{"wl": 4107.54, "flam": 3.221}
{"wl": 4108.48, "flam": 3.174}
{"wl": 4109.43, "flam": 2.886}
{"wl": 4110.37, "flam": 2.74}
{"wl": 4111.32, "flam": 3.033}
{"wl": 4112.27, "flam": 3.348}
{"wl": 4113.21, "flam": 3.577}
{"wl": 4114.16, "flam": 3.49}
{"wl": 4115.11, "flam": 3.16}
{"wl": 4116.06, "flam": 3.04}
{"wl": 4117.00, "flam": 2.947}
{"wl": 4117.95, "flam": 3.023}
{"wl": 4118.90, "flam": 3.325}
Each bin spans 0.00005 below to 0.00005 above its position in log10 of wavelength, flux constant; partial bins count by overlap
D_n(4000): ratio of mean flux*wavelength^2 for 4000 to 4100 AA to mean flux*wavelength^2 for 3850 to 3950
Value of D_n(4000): 1.3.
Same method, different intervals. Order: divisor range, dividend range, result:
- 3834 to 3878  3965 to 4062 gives 1.24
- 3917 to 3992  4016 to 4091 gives 1.33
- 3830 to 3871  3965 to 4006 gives 1.15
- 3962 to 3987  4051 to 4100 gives 1.46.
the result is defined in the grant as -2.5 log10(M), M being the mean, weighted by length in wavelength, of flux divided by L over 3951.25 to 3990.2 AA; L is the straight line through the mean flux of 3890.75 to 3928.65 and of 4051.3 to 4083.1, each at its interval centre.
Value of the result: 0.19 mag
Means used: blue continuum 2.96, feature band 2.61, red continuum 3.38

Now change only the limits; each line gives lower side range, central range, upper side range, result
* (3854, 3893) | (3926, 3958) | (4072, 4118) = 0.10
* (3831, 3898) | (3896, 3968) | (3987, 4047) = 0.09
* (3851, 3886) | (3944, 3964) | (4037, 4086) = 0.07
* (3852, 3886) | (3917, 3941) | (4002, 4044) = 0.20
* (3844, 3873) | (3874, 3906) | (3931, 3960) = 0.04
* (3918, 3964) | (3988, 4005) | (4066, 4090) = -0.14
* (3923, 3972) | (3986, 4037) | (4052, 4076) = -0.14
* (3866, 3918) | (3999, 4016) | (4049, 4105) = -0.13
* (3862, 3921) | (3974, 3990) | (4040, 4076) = 0.10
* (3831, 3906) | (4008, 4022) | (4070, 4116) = -0.16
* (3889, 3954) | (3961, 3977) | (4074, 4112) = 0.35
